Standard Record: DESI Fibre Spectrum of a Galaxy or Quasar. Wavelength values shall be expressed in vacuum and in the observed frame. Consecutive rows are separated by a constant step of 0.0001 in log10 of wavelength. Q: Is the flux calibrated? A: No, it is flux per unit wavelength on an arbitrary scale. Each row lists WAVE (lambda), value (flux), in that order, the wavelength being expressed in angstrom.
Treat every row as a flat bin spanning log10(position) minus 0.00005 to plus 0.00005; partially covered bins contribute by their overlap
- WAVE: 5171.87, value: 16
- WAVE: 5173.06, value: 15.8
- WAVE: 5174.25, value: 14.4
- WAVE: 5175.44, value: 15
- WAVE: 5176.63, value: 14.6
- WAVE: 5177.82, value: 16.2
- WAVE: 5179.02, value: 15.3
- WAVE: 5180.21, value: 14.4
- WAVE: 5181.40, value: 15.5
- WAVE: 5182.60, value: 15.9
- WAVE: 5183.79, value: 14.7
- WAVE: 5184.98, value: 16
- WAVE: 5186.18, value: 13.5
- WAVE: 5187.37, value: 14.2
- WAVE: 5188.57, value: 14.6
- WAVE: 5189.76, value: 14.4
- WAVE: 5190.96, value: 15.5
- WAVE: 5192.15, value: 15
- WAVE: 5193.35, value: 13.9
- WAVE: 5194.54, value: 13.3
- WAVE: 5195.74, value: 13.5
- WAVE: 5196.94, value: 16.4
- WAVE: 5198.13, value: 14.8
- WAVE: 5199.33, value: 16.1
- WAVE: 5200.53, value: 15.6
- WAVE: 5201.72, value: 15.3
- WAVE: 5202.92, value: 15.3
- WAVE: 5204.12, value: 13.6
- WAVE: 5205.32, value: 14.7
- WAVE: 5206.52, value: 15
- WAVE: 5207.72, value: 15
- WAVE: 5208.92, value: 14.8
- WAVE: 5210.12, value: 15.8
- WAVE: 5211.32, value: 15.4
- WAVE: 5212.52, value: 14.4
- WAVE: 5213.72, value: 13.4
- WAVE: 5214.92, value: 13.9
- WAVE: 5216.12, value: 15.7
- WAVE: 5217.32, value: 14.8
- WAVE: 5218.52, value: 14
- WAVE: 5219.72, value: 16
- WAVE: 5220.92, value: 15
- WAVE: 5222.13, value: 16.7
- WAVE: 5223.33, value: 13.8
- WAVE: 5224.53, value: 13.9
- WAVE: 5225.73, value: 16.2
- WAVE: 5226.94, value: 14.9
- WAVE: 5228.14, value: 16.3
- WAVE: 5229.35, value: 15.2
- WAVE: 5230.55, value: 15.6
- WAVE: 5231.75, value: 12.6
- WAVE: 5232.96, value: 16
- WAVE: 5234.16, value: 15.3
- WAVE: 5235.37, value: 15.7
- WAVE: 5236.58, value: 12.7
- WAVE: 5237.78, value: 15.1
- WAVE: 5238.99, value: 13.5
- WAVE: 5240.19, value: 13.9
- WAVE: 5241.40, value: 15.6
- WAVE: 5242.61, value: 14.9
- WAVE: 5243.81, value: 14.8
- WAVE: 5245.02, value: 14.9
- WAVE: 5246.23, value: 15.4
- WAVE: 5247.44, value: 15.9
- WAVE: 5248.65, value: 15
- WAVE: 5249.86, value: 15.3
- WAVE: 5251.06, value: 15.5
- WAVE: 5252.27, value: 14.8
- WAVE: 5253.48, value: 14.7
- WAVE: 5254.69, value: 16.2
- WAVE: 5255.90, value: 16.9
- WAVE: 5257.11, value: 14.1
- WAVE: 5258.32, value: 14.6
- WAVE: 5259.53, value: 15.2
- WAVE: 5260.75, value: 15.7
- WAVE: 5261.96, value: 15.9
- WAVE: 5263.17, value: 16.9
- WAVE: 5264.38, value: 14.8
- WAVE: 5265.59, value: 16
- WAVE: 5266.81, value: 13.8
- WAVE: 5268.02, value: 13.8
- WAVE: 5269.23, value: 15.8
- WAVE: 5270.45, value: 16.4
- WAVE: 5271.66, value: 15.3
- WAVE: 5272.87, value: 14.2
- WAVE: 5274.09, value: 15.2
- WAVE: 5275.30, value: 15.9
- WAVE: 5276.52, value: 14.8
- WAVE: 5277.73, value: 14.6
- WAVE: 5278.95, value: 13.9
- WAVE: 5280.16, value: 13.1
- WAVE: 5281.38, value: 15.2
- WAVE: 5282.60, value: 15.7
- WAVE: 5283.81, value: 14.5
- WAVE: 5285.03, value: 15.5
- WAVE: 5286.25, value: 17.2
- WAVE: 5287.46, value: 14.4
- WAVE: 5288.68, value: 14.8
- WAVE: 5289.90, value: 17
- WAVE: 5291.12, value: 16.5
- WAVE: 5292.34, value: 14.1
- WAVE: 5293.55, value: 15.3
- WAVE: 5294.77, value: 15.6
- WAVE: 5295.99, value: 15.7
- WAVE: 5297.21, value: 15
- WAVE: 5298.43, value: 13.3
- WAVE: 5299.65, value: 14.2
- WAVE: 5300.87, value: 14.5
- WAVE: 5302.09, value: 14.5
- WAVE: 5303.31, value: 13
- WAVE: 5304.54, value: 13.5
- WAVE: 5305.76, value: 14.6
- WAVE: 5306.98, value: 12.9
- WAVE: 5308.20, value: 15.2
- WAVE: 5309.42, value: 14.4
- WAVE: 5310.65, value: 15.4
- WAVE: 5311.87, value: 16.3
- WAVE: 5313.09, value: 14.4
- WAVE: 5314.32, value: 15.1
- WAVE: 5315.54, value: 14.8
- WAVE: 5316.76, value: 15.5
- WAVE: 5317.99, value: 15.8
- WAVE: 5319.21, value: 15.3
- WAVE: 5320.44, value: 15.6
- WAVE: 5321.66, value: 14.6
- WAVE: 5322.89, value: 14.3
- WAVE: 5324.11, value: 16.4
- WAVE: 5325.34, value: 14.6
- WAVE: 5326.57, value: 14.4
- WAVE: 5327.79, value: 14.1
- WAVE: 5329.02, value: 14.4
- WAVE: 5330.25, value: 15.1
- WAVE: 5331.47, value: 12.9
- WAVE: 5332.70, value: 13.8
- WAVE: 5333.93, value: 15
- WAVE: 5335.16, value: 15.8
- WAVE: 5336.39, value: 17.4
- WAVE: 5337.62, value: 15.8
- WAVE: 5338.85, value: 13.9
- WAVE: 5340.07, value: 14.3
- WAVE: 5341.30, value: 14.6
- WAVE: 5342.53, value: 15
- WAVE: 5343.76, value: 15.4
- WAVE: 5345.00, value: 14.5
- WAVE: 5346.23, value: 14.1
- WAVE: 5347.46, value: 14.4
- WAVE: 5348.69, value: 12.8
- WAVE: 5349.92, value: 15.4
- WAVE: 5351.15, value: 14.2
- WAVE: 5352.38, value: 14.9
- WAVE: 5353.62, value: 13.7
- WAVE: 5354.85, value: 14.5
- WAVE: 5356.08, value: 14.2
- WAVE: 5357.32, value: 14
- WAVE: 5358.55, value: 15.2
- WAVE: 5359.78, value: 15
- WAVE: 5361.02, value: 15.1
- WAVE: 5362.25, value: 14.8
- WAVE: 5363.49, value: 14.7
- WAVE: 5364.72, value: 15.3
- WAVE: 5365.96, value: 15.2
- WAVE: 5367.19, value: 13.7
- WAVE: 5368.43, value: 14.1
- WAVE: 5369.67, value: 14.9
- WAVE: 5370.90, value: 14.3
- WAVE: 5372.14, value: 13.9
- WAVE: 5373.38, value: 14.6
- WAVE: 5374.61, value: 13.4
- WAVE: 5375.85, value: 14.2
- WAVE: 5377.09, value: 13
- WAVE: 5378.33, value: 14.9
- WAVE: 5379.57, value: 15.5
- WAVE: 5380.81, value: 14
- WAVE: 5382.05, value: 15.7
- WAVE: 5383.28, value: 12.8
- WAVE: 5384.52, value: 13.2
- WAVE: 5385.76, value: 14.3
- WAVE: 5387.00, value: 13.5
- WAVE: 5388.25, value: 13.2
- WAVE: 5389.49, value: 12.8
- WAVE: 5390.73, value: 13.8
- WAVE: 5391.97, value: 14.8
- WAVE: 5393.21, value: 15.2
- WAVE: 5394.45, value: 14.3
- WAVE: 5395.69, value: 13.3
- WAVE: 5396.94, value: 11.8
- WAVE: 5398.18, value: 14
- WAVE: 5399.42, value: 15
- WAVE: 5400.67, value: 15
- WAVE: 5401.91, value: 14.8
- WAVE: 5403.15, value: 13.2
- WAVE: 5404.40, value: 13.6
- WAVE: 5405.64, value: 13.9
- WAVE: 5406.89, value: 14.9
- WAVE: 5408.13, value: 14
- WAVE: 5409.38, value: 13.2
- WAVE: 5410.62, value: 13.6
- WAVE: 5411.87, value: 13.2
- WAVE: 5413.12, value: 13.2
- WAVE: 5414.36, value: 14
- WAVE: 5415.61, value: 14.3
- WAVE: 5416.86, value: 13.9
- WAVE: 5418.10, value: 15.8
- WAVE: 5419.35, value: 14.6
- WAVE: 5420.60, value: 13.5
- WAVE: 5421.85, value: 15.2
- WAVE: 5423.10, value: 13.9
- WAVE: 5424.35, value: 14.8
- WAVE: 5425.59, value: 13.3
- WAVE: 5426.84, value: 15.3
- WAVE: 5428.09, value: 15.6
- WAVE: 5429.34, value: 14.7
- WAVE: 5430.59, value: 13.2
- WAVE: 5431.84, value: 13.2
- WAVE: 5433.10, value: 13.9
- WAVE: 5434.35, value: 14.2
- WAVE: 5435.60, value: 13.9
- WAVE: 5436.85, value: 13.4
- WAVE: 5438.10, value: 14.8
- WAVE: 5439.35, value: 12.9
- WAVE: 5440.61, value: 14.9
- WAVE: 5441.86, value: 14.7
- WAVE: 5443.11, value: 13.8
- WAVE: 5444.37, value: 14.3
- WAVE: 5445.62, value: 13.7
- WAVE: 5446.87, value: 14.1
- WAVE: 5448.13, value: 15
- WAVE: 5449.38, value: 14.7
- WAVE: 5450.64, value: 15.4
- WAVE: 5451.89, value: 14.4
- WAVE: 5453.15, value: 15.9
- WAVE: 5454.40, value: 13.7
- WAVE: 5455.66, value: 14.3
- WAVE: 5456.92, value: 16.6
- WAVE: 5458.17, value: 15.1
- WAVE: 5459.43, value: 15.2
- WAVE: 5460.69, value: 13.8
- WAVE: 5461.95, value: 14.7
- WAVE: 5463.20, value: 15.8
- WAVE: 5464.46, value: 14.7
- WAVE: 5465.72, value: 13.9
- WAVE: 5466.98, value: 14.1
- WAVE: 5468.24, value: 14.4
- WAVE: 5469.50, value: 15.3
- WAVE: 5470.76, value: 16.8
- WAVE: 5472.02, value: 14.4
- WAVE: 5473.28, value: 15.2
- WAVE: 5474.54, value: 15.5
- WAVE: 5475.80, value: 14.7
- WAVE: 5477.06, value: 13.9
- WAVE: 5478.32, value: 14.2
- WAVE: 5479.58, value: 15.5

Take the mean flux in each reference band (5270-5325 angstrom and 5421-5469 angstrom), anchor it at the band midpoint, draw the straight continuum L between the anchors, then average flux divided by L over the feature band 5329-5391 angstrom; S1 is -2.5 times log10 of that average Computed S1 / 0.02 mag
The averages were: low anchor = 15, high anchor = 14.5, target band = 14.4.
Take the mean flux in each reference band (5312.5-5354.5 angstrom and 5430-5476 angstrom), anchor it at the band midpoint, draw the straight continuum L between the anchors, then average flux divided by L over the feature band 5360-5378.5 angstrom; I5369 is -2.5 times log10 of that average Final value 0.02 mag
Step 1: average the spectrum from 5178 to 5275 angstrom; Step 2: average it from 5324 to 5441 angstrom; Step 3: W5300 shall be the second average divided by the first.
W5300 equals 1.0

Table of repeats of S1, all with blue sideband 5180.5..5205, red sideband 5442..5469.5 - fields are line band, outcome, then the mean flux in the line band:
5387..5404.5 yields 0.061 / 13.9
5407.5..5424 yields 0.049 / 14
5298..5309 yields 0.059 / 14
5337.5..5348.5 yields 0.014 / 14.5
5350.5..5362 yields 0.014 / 14.5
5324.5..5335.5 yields 0.022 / 14.5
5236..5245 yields 0.030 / 14.4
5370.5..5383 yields 0.030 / 14.3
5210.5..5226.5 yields -0.004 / 14.9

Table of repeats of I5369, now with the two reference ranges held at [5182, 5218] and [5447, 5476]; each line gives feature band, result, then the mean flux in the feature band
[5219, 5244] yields -0.01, 14.9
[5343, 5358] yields 0.04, 14.3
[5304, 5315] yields 0.01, 14.7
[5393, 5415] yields 0.08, 13.9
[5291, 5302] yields 0.00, 14.8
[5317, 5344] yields 0.00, 14.9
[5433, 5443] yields 0.06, 14.1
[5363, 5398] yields 0.06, 14.1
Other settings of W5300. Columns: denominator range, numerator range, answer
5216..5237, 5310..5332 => 1.00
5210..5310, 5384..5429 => 0.94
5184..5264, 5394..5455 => 0.95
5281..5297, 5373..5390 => 0.90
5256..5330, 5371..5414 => 0.93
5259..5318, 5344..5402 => 0.95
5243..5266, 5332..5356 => 0.95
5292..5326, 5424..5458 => 0.97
